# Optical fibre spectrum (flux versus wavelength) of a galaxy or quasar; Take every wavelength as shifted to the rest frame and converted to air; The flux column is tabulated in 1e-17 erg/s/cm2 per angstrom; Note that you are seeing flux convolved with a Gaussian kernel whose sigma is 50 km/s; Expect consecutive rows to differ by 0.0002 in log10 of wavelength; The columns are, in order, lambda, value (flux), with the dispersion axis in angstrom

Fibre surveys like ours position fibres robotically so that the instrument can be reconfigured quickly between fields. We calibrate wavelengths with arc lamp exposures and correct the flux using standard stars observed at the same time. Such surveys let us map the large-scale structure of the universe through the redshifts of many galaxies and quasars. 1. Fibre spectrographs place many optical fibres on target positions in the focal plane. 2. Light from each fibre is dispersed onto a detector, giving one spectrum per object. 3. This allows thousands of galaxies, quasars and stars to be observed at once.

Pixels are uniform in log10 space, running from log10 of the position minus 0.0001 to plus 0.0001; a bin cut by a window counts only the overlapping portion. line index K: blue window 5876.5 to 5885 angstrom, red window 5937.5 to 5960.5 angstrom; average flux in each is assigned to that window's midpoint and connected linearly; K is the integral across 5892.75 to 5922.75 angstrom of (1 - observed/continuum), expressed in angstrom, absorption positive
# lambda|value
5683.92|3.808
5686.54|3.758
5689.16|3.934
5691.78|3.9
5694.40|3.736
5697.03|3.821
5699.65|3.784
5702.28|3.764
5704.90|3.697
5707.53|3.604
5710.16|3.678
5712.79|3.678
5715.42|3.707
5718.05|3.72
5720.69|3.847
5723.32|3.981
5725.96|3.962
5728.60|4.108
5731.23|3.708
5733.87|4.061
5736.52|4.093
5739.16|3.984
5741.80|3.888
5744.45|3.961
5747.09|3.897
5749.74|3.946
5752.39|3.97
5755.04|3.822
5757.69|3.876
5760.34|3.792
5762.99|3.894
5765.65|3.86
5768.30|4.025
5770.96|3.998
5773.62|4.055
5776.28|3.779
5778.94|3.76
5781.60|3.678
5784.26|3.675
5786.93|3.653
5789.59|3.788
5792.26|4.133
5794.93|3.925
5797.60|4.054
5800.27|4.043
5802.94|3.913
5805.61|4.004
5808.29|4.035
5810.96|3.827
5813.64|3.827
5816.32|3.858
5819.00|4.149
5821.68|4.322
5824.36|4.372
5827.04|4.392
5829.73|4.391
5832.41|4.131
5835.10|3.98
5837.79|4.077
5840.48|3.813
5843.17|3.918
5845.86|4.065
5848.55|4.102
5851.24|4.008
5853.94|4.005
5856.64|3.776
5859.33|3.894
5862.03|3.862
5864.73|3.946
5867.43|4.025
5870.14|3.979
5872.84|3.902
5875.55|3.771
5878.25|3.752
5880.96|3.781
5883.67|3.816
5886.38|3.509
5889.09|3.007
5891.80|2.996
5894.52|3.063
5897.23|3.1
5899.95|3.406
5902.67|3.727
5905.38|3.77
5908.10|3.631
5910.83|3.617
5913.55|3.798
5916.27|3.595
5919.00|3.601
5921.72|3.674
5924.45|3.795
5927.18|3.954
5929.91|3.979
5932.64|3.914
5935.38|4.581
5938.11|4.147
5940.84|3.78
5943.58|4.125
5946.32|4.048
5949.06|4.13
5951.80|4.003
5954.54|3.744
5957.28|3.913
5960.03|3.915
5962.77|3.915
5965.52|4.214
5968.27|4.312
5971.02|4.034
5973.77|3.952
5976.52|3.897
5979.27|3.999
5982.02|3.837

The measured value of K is 2.5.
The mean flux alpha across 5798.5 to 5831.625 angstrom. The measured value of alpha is 4.1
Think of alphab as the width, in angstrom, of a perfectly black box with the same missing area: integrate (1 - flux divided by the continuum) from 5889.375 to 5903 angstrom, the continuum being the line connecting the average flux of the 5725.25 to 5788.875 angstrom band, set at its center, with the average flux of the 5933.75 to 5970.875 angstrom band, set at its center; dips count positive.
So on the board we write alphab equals 2.7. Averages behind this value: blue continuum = 3.89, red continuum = 4.06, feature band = 3.2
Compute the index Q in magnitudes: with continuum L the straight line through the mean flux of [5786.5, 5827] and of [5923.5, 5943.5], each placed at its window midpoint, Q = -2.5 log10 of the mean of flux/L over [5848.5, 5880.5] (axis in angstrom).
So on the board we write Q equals 0.03 mag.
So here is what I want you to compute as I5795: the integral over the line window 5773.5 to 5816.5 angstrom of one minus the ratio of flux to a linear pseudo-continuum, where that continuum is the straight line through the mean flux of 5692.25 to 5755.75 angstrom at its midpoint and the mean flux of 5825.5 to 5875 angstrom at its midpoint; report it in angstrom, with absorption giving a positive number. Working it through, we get 0.7 angstrom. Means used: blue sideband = 3.85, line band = 3.88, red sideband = 4.01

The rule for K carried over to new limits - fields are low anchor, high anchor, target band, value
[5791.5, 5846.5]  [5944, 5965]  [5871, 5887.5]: 1.04 angstrom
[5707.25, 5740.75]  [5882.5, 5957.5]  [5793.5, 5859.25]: -4.25 angstrom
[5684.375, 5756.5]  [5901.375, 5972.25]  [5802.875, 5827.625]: -1.19 angstrom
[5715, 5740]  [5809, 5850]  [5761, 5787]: 0.97 angstrom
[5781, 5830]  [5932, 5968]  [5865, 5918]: 5.61 angstrom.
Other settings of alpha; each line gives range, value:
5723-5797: 3.9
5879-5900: 3.34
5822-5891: 3.93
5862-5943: 3.72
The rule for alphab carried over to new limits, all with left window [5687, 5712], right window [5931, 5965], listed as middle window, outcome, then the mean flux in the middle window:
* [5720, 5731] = -0.5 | 3.96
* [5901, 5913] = 0.9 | 3.69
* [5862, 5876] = 0.0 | 3.93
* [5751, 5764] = -0.2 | 3.87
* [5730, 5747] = -0.6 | 3.95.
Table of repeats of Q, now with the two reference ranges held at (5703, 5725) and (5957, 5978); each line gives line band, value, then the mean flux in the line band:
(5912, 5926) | 0.08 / 3.7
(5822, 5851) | -0.07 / 4.13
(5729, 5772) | -0.04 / 3.93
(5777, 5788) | 0.04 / 3.7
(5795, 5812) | -0.04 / 3.98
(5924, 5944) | -0.01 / 4.04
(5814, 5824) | -0.07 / 4.11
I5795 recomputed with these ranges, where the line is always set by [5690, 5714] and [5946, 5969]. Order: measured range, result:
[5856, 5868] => 0.0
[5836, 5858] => -0.4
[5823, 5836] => -1.3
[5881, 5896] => 2.4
